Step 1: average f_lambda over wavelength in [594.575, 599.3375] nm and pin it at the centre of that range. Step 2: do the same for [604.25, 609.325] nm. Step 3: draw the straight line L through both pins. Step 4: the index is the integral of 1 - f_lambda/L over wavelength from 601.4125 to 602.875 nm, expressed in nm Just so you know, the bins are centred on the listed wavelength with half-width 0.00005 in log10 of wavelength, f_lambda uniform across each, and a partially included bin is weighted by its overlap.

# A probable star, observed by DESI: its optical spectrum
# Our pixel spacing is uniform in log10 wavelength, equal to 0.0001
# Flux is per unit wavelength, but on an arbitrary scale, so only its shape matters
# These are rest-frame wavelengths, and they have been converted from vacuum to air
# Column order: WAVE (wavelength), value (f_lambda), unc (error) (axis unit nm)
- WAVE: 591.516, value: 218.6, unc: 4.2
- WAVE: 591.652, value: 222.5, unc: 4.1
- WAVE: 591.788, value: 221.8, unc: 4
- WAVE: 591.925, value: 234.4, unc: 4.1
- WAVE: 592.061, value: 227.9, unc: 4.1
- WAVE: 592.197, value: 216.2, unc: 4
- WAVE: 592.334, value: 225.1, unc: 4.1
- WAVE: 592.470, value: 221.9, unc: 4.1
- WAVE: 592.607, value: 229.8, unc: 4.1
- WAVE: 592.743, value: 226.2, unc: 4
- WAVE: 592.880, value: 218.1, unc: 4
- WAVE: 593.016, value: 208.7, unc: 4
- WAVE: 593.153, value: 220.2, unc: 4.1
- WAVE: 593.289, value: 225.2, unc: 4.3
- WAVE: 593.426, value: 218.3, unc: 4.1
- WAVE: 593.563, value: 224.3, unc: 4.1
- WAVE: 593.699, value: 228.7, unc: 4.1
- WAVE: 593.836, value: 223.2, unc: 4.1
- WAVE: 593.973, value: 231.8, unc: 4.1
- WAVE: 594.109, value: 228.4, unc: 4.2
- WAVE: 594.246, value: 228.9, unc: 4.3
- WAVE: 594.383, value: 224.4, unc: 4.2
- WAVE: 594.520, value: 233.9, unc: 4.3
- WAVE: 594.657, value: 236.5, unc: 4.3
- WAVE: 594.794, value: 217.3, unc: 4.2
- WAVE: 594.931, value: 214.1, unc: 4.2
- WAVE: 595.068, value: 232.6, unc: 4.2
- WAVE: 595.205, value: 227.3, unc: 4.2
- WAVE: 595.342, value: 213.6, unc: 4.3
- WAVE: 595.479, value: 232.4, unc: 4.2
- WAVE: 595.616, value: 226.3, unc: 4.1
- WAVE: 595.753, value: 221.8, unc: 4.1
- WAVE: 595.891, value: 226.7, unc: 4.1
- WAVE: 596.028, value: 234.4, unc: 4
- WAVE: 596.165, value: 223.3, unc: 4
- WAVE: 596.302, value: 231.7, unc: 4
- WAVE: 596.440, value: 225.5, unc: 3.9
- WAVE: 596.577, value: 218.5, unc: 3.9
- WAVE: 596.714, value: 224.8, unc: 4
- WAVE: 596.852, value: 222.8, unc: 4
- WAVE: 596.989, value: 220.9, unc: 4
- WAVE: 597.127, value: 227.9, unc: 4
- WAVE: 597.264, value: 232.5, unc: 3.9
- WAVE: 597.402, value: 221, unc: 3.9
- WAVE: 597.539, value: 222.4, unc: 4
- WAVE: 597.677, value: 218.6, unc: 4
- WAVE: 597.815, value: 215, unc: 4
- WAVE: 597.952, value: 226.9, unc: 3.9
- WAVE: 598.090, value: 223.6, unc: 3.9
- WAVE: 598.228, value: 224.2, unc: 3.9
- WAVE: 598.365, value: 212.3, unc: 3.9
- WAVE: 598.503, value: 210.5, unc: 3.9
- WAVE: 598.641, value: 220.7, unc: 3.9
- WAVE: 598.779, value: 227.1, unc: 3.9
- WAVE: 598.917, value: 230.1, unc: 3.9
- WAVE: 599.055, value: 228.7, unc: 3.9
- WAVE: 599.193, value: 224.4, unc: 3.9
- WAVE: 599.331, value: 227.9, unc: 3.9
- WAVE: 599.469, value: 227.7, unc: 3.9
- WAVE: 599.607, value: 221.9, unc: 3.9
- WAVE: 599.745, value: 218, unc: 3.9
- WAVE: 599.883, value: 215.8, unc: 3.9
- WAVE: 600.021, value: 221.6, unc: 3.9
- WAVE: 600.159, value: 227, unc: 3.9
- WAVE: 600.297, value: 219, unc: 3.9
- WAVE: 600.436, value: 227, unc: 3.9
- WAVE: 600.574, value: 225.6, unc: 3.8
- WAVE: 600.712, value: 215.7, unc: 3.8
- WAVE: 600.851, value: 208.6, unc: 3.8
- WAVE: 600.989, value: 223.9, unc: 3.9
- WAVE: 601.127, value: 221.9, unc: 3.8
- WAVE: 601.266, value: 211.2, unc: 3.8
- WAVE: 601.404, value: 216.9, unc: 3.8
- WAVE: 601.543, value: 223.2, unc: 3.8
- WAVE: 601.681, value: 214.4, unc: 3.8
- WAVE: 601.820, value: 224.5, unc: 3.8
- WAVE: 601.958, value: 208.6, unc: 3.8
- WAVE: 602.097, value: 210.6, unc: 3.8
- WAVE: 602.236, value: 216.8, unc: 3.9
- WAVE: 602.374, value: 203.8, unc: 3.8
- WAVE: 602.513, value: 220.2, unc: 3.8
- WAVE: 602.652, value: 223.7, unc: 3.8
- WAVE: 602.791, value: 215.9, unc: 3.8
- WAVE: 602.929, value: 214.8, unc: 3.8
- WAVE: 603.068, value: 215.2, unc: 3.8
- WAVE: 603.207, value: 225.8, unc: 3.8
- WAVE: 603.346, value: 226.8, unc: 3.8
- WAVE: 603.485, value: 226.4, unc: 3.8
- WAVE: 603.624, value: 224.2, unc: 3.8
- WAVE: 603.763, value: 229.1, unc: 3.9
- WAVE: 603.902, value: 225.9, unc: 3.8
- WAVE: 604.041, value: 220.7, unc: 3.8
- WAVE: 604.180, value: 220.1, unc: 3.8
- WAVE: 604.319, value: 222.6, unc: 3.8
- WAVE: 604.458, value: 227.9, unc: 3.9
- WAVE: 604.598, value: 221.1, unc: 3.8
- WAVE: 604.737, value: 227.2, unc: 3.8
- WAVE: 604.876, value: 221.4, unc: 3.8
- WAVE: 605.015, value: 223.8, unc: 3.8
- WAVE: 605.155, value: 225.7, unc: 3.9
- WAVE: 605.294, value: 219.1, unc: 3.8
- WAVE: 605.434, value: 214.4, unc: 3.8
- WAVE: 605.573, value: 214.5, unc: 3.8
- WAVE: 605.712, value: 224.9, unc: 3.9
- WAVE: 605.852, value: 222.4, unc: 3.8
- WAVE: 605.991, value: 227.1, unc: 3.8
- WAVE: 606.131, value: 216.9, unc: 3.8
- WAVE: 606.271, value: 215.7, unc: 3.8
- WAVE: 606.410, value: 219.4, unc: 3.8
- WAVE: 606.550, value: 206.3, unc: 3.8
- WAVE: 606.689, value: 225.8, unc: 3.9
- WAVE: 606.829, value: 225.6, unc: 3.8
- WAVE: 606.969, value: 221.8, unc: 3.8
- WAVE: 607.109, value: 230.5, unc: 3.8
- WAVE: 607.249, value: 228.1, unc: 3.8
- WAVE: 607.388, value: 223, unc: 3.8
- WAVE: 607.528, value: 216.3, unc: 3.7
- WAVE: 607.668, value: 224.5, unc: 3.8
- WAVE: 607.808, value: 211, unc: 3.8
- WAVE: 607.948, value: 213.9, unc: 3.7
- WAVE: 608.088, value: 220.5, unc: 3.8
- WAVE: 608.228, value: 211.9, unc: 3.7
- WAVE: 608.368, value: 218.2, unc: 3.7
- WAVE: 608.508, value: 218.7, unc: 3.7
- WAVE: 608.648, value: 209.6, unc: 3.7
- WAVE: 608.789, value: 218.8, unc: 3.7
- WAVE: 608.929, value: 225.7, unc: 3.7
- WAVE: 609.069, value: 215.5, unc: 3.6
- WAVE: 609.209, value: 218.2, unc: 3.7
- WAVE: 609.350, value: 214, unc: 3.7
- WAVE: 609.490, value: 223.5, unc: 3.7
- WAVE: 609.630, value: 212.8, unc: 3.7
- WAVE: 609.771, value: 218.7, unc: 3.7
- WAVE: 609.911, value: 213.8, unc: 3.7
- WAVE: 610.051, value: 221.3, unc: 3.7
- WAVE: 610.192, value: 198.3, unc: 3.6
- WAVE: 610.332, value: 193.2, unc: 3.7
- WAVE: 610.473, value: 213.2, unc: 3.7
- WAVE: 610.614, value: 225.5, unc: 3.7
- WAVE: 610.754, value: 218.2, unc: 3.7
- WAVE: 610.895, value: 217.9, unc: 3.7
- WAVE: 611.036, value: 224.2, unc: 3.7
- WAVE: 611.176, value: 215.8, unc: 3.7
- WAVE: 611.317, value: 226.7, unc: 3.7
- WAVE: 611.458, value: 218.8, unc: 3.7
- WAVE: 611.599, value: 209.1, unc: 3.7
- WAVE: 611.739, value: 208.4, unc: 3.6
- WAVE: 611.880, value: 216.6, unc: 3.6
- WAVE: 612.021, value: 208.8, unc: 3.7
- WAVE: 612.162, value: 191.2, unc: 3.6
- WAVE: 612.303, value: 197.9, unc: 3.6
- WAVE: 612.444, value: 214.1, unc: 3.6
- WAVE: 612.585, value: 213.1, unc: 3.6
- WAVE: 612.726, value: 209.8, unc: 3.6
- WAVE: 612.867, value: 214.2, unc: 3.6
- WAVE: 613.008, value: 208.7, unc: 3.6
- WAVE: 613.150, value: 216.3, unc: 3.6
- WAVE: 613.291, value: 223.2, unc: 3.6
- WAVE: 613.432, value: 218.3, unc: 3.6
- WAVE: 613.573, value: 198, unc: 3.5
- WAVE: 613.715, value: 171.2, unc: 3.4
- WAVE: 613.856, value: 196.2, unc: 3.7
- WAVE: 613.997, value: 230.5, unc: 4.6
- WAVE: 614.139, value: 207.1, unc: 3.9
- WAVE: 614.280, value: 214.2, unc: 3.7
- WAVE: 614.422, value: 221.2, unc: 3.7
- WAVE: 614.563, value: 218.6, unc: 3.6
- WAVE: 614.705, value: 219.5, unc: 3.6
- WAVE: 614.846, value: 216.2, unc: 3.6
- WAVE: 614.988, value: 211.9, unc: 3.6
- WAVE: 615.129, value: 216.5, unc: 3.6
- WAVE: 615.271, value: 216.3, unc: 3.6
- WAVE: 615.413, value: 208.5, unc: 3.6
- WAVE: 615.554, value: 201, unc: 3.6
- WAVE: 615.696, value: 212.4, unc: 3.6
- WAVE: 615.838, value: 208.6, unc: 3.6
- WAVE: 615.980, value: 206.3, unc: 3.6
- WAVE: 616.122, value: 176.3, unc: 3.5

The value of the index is 0.04 nm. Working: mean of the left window 224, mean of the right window 220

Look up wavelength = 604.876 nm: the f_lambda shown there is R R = 221.4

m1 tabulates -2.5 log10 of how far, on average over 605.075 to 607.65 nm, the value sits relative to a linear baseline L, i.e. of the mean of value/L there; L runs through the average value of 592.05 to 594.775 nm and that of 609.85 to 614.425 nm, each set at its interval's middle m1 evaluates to -0.028 mag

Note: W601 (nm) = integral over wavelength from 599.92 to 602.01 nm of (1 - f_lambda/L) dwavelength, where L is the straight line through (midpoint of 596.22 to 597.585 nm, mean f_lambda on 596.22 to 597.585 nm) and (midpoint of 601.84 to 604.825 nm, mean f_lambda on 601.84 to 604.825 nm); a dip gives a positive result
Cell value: 0.03 nm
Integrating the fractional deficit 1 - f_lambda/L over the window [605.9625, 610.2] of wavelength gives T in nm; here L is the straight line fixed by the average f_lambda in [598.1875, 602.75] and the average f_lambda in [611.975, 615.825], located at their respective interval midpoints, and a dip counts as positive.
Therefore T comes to -0.08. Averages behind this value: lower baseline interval 220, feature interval 218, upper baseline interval 210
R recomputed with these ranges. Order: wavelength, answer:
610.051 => 221.3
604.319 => 222.6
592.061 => 227.9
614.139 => 207.1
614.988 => 211.9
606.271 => 215.7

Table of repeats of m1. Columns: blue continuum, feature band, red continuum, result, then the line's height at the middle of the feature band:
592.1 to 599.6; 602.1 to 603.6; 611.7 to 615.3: 0.000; 219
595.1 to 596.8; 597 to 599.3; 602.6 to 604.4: 0.009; 225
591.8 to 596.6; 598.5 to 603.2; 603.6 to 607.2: 0.018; 223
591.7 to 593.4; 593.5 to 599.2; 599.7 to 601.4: -0.017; 221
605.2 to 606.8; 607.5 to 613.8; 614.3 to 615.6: 0.018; 217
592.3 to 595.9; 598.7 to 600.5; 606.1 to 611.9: -0.011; 222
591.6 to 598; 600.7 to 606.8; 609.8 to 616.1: -0.008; 218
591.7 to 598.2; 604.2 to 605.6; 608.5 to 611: -0.017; 218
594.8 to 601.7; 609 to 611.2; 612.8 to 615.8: -0.005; 214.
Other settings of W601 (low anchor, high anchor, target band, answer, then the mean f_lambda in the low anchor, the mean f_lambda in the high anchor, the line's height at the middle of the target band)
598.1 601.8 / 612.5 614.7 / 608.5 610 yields -0.02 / 221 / 211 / 214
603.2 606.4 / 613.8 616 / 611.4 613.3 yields 0.05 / 223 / 213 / 215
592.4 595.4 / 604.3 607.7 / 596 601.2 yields 0.01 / 224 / 222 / 223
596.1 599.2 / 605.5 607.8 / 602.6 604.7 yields -0.01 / 223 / 221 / 222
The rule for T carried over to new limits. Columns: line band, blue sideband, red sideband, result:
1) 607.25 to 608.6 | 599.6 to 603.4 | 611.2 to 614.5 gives -0.03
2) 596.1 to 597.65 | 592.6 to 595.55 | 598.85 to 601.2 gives -0.01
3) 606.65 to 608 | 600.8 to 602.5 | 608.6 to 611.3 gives -0.04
